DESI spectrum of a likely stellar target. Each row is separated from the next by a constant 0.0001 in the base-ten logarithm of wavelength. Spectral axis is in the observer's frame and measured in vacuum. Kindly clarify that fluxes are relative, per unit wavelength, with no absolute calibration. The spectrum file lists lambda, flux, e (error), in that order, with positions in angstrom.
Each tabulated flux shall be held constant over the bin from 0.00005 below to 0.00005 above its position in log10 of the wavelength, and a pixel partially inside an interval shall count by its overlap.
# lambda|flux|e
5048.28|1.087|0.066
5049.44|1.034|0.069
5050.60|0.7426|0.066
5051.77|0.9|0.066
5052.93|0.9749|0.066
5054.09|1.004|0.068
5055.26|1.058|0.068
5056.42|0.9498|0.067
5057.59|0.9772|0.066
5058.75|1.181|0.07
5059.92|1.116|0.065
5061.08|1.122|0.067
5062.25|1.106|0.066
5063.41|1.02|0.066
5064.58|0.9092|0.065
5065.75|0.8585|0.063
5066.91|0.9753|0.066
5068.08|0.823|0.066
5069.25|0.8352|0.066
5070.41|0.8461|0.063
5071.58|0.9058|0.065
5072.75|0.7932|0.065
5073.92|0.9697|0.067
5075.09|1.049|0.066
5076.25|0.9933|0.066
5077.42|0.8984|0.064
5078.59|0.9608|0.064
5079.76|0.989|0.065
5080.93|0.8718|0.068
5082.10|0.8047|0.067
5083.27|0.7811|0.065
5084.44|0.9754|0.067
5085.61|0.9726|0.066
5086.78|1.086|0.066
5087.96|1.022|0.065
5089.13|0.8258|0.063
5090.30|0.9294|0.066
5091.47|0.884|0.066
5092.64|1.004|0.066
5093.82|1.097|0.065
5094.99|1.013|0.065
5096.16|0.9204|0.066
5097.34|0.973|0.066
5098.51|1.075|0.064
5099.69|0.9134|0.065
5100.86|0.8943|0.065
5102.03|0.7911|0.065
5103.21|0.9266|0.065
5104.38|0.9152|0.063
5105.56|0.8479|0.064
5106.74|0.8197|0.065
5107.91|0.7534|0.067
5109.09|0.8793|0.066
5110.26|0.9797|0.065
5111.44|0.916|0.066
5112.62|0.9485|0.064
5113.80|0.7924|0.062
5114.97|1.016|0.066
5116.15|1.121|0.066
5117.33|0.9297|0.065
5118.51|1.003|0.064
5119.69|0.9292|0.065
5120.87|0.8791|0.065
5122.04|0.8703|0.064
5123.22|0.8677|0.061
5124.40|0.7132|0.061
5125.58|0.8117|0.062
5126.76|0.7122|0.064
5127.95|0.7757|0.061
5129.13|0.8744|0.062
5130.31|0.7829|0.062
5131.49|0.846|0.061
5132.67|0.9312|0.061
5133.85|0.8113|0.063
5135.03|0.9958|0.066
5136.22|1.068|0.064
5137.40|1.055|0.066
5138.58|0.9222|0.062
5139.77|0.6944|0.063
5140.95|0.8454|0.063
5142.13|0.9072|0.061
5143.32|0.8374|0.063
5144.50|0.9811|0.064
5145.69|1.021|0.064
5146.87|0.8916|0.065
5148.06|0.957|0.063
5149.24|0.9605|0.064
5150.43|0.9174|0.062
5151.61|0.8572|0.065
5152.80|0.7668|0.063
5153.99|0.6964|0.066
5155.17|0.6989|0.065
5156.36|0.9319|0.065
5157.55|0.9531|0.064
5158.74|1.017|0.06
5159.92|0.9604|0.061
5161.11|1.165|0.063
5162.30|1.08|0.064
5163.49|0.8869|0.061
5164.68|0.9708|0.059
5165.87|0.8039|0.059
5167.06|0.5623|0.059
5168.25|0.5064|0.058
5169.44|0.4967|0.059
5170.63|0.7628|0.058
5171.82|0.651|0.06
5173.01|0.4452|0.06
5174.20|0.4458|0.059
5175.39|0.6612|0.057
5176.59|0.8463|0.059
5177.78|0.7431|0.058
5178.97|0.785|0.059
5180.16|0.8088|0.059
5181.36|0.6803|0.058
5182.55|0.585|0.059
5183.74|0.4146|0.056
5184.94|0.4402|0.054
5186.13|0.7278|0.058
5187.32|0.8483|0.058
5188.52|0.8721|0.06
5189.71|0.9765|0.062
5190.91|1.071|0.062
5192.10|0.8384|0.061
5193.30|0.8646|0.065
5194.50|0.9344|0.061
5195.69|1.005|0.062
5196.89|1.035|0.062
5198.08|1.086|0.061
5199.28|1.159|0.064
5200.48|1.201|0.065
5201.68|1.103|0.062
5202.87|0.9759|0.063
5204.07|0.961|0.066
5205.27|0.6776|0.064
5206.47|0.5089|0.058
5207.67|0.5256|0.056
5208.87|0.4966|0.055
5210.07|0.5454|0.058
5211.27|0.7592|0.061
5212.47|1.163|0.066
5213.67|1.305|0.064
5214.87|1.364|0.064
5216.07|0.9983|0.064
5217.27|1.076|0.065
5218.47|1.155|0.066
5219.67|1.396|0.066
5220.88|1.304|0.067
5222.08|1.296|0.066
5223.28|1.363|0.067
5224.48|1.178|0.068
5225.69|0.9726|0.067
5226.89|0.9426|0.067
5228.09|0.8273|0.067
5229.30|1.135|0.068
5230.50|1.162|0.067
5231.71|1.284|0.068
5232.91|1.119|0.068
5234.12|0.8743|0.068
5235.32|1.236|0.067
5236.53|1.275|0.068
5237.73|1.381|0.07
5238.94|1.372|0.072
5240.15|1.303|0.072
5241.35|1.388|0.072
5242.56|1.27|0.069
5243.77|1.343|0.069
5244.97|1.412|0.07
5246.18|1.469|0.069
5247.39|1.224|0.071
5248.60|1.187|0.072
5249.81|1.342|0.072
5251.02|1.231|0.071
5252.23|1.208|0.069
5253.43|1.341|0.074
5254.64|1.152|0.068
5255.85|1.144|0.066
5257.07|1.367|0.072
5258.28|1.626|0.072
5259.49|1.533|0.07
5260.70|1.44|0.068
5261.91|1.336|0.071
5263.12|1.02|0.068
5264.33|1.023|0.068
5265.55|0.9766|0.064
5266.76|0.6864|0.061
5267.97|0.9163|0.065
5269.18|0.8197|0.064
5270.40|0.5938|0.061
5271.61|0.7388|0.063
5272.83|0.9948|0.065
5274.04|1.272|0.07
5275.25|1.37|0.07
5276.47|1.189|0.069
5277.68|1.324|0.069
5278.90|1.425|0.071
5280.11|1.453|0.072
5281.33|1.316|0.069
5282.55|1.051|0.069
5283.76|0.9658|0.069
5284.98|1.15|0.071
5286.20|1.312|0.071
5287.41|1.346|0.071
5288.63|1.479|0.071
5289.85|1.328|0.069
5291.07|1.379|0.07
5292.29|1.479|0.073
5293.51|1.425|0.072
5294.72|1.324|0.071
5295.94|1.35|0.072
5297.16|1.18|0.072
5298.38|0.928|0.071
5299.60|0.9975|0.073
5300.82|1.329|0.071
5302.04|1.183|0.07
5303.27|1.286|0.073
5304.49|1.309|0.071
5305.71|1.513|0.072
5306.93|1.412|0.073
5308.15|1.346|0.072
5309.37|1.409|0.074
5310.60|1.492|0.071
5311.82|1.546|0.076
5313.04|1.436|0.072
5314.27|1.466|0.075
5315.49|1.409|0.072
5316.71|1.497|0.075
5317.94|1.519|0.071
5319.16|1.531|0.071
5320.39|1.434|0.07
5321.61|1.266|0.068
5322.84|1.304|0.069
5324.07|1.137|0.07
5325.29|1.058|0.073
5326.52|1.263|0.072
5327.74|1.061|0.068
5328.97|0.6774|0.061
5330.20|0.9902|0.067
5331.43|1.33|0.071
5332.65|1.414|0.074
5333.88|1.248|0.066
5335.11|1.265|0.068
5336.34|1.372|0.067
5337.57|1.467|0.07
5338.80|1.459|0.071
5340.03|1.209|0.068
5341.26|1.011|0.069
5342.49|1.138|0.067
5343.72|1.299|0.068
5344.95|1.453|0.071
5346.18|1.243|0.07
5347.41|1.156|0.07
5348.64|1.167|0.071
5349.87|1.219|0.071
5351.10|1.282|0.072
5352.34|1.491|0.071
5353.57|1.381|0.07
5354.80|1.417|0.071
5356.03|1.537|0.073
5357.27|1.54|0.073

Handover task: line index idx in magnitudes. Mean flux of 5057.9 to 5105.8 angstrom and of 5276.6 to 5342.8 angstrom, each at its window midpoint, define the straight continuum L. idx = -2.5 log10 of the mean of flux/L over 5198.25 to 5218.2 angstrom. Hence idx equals 0.22 mag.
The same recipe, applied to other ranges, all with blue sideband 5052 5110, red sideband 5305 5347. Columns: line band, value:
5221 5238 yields 0.02 mag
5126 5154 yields 0.17 mag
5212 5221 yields -0.06 mag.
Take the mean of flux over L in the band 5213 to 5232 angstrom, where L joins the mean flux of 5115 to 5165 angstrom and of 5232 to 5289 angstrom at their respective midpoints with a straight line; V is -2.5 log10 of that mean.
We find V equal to -0.05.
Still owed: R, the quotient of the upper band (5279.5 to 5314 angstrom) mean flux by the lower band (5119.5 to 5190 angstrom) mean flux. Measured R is 1.61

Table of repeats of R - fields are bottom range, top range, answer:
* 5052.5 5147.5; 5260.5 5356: 1.35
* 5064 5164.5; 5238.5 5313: 1.38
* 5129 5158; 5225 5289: 1.34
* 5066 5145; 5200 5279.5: 1.25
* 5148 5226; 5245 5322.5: 1.44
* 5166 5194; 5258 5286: 1.62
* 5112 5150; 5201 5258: 1.26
